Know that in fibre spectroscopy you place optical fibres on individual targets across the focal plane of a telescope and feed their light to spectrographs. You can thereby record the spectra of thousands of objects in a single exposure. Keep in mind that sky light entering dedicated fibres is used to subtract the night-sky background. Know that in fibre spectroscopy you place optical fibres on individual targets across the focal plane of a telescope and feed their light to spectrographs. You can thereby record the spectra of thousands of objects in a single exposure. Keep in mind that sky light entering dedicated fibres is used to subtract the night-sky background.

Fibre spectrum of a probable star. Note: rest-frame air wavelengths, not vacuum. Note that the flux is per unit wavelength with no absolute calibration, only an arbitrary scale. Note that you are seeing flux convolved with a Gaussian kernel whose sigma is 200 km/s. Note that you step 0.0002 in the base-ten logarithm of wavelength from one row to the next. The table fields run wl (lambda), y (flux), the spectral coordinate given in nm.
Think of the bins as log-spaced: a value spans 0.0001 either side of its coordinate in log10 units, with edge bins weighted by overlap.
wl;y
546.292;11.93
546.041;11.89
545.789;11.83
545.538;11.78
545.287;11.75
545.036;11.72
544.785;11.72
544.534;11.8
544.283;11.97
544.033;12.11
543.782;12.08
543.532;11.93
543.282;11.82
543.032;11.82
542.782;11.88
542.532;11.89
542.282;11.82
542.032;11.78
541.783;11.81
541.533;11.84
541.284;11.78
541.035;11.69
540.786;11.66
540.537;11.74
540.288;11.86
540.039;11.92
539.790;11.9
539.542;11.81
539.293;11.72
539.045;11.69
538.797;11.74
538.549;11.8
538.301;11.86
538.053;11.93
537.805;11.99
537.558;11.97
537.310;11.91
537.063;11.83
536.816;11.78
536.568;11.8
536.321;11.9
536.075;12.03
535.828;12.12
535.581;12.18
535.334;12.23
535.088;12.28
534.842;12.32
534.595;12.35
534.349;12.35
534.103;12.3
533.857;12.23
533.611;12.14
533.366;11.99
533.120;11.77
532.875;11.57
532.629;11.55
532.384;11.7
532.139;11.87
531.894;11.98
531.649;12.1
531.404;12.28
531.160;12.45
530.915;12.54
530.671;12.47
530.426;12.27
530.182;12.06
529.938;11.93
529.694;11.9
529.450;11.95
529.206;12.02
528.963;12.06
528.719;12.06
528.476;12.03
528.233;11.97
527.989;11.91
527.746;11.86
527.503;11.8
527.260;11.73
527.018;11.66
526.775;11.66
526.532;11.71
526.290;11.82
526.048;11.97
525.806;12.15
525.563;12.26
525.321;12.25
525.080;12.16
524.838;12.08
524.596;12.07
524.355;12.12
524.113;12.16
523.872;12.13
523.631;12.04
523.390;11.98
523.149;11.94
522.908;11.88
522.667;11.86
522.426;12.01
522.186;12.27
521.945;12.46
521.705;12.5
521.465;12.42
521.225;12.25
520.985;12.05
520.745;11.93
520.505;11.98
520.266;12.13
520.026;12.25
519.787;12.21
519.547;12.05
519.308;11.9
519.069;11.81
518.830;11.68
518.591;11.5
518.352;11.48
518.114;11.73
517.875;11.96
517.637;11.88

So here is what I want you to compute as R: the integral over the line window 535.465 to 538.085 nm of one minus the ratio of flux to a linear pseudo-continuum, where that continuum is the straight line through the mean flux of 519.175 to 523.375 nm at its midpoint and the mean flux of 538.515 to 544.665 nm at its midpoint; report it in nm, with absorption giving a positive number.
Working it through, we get -0.01 nm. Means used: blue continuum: 12.1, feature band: 11.9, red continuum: 11.8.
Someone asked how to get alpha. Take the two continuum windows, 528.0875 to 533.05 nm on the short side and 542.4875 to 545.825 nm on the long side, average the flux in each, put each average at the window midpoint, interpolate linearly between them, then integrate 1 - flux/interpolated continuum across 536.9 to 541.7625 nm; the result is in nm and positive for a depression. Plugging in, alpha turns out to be 0.04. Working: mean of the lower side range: 12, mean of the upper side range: 11.9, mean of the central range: 11.8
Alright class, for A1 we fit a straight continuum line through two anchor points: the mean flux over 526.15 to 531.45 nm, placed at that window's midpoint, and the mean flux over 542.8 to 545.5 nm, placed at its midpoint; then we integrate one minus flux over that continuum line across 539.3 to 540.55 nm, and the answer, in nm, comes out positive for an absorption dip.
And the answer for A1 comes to 0.007 nm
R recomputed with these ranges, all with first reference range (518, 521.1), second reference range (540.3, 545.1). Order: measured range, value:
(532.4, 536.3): -0.072 nm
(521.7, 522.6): -0.028 nm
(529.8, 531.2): -0.047 nm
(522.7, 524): -0.010 nm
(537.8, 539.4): 0.006 nm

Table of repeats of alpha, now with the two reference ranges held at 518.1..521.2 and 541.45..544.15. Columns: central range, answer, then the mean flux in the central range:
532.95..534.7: -0.04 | 12.1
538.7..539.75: 0.01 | 11.8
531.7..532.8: 0.01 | 11.8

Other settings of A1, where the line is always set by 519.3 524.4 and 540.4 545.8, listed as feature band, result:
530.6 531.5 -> -0.03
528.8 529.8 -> 0.00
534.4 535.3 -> -0.03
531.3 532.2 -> -0.01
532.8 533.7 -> 0.01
